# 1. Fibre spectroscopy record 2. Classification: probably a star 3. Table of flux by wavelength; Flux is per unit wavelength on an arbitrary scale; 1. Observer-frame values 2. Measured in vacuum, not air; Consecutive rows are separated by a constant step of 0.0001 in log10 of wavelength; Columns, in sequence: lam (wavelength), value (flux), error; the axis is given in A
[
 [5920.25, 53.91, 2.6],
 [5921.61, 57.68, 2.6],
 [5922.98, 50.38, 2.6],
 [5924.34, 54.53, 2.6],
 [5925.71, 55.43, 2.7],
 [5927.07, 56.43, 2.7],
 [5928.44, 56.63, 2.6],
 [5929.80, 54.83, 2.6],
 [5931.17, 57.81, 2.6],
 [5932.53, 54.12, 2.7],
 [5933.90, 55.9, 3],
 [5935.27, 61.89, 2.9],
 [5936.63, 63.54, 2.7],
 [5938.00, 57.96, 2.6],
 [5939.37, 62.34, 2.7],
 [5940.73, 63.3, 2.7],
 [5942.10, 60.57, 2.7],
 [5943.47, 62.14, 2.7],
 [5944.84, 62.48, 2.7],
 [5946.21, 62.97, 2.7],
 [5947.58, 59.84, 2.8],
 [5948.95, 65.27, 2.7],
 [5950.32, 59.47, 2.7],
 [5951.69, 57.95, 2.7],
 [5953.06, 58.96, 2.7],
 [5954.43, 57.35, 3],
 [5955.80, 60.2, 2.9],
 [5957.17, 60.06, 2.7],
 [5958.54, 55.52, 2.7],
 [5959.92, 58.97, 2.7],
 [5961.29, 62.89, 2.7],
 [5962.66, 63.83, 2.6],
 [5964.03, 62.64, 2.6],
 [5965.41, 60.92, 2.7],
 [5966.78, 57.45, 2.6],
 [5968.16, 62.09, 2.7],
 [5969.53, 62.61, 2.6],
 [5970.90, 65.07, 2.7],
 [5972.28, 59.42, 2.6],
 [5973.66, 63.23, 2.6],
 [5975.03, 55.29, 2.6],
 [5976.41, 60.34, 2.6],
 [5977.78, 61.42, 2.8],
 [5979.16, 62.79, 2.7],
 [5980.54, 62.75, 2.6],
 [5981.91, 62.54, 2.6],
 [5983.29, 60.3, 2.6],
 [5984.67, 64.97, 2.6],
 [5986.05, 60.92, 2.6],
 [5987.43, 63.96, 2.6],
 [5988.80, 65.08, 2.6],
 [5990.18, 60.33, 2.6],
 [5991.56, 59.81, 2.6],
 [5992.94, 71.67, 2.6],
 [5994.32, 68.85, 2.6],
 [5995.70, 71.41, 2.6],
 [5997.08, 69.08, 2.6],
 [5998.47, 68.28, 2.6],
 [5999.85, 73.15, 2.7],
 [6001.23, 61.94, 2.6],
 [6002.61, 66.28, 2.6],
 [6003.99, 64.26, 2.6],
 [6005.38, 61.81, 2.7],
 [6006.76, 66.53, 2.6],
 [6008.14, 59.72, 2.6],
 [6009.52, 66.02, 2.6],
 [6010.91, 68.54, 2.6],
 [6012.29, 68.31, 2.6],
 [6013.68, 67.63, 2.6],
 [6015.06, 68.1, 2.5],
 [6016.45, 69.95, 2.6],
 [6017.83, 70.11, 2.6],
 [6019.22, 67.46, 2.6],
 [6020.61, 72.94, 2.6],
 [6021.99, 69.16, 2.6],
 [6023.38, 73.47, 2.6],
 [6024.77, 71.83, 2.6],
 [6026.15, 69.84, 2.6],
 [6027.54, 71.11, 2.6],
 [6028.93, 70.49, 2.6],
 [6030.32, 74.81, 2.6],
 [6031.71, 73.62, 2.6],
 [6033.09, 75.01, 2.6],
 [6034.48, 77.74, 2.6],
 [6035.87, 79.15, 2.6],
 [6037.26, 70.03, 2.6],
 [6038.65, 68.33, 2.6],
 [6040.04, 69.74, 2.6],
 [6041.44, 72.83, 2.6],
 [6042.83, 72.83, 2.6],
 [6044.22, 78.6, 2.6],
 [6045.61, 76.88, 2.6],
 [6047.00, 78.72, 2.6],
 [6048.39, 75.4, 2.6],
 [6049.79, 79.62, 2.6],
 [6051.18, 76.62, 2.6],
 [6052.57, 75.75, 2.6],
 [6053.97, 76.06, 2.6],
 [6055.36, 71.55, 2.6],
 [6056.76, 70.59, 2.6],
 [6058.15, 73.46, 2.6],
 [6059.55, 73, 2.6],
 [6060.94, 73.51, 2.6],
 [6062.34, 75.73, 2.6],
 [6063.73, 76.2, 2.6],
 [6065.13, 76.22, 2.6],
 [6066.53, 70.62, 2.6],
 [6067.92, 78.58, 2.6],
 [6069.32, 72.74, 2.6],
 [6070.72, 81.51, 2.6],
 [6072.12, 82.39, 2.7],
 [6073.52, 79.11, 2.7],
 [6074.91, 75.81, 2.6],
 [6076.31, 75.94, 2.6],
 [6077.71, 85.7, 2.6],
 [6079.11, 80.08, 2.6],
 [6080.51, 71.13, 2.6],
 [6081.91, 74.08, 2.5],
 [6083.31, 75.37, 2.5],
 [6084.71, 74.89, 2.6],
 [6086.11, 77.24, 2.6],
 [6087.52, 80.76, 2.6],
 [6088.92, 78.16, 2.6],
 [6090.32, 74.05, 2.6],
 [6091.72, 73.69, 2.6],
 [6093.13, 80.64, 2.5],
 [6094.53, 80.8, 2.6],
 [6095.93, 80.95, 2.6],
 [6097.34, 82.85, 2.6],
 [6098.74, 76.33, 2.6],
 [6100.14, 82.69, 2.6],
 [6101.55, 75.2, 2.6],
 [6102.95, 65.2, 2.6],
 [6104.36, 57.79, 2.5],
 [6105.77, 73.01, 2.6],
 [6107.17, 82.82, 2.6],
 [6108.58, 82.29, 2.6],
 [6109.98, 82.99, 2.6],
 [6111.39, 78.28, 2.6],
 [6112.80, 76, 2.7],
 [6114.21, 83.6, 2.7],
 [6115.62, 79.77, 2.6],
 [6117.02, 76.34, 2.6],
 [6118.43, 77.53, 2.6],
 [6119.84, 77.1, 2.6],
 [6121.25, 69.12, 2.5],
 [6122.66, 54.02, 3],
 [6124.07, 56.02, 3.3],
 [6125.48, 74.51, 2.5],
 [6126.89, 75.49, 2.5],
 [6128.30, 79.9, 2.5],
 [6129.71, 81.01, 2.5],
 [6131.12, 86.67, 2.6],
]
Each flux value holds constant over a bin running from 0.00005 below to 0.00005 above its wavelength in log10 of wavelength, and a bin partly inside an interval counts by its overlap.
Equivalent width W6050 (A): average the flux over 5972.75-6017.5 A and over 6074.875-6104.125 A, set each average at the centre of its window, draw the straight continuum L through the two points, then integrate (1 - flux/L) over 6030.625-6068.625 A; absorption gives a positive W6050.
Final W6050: -1.5 A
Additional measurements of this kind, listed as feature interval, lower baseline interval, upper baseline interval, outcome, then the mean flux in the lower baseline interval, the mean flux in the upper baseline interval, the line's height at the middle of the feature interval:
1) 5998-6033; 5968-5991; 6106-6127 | -1.8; 62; 75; 65.4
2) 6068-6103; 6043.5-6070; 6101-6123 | -1.3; 75.3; 74.8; 75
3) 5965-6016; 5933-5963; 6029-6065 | 1.8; 60.5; 74.6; 66.6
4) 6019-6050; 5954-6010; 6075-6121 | -1.8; 63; 77.2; 69.4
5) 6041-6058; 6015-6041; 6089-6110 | -0.5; 71.8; 76.6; 73.3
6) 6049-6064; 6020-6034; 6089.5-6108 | -0.2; 72.4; 75.9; 73.8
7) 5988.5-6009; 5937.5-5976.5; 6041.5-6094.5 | 0.2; 60.7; 76.3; 66.6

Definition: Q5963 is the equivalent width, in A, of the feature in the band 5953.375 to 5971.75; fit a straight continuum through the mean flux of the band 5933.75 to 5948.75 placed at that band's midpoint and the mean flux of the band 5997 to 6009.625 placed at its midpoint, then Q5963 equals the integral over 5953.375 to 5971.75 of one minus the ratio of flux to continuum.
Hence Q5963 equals 0.6 A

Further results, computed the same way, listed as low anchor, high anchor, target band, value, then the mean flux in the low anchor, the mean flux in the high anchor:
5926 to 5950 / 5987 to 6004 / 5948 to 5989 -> 1.5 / 59.8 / 66.6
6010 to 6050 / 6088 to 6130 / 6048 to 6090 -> -1.3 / 72.4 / 75.6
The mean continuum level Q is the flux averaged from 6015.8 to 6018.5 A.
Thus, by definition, 70.2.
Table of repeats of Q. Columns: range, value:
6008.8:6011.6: 67.2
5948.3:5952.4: 60.9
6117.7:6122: 74.3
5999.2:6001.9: 67.5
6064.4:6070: 74.5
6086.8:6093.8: 77.3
